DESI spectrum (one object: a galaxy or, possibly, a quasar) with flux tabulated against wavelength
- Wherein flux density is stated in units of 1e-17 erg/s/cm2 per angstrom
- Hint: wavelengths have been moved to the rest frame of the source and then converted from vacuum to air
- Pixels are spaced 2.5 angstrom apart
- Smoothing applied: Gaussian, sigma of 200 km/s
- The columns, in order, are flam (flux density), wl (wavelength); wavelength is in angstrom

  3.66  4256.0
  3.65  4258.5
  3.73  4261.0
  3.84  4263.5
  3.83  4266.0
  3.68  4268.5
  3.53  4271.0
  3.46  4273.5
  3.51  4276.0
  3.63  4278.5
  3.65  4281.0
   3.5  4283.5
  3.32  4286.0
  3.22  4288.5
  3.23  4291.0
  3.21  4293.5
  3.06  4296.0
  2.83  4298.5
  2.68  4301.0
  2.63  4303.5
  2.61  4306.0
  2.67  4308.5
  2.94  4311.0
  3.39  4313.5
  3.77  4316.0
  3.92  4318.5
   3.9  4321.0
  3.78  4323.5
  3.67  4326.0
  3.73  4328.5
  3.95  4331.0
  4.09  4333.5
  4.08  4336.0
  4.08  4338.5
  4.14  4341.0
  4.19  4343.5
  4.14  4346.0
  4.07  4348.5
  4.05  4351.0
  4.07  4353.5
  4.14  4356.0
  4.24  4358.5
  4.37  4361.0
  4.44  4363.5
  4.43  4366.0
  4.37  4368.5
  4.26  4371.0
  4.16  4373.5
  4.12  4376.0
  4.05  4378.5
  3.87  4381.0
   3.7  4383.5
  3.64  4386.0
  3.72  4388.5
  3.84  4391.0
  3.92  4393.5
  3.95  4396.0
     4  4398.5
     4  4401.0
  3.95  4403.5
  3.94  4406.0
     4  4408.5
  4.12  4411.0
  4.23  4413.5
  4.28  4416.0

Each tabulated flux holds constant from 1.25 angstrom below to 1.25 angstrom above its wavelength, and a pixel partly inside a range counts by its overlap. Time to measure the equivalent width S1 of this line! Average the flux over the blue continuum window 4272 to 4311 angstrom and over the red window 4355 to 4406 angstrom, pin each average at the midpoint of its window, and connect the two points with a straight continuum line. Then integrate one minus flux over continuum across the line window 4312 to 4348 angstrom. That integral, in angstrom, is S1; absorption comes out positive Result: -3.8 angstrom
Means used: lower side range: 3.14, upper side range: 4.06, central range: 3.91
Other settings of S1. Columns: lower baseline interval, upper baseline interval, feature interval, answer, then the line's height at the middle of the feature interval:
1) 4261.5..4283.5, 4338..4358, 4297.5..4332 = 5.2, 3.9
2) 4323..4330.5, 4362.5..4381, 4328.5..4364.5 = -1.6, 3.96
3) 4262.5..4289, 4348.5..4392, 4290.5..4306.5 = 3.5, 3.69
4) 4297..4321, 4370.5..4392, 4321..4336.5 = -2.6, 3.32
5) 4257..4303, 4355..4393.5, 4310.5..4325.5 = 0.1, 3.68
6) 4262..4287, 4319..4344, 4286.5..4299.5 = 2.0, 3.71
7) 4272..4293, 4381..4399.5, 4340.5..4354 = -1.6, 3.67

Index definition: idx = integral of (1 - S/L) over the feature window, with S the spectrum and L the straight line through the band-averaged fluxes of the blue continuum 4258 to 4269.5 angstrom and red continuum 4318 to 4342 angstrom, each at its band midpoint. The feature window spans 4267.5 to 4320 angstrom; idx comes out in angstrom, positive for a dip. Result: 7.8 angstrom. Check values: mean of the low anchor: 3.75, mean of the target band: 3.26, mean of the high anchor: 3.93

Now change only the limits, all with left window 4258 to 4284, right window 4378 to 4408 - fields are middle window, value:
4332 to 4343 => -1.0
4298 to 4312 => 3.7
